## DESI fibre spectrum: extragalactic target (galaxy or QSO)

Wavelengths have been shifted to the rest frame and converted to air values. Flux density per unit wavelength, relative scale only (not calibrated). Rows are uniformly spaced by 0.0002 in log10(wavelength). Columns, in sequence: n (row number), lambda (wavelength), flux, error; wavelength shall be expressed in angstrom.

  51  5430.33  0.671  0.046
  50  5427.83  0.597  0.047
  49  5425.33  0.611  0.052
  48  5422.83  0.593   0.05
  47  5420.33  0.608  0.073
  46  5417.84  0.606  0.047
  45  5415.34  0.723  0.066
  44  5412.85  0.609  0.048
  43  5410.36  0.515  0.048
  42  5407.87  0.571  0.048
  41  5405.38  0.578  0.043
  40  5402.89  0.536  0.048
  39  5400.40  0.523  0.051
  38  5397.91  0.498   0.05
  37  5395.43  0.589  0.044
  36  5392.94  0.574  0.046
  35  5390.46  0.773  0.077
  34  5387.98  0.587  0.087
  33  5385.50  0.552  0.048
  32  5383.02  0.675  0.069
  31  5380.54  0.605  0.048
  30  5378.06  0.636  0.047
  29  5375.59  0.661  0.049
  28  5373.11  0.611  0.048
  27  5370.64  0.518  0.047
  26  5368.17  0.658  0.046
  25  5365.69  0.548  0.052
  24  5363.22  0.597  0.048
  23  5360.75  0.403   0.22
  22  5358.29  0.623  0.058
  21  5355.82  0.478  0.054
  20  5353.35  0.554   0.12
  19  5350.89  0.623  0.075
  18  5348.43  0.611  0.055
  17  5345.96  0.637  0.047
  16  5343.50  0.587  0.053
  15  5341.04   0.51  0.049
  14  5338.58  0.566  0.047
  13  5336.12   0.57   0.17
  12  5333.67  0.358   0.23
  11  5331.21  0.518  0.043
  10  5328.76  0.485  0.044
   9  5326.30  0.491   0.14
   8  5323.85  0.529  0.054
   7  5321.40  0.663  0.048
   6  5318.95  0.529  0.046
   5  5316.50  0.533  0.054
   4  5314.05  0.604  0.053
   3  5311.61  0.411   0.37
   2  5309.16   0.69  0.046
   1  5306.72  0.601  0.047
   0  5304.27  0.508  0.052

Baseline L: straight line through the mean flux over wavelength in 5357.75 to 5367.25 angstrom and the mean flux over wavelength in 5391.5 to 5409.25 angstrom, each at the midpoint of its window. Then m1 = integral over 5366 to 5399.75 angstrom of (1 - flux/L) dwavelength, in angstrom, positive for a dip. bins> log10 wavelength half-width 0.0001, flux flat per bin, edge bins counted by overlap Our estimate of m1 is -3.6 angstrom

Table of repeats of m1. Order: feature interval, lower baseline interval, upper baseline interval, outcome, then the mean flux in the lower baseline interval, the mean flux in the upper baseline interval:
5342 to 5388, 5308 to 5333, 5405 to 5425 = -1.4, 0.541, 0.602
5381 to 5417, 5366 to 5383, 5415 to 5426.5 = 1.4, 0.615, 0.621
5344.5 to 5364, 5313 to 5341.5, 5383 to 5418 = -0.5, 0.53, 0.591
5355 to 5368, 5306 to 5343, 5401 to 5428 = 0.4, 0.537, 0.593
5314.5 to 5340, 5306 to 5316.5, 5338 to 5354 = 2.2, 0.57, 0.586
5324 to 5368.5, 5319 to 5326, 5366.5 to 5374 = 3.0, 0.571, 0.592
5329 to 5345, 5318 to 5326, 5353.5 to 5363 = 0.8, 0.566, 0.518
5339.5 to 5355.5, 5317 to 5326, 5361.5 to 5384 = 0.1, 0.562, 0.607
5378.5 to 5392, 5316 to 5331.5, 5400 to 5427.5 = -1.5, 0.537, 0.591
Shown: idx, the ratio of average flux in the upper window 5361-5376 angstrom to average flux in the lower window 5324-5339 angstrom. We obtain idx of 1.2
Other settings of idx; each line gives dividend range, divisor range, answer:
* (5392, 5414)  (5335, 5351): 0.95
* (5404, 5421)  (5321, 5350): 1.11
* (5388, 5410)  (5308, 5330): 1.05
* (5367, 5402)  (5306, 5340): 1.12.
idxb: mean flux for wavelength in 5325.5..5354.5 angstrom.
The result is 0.543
